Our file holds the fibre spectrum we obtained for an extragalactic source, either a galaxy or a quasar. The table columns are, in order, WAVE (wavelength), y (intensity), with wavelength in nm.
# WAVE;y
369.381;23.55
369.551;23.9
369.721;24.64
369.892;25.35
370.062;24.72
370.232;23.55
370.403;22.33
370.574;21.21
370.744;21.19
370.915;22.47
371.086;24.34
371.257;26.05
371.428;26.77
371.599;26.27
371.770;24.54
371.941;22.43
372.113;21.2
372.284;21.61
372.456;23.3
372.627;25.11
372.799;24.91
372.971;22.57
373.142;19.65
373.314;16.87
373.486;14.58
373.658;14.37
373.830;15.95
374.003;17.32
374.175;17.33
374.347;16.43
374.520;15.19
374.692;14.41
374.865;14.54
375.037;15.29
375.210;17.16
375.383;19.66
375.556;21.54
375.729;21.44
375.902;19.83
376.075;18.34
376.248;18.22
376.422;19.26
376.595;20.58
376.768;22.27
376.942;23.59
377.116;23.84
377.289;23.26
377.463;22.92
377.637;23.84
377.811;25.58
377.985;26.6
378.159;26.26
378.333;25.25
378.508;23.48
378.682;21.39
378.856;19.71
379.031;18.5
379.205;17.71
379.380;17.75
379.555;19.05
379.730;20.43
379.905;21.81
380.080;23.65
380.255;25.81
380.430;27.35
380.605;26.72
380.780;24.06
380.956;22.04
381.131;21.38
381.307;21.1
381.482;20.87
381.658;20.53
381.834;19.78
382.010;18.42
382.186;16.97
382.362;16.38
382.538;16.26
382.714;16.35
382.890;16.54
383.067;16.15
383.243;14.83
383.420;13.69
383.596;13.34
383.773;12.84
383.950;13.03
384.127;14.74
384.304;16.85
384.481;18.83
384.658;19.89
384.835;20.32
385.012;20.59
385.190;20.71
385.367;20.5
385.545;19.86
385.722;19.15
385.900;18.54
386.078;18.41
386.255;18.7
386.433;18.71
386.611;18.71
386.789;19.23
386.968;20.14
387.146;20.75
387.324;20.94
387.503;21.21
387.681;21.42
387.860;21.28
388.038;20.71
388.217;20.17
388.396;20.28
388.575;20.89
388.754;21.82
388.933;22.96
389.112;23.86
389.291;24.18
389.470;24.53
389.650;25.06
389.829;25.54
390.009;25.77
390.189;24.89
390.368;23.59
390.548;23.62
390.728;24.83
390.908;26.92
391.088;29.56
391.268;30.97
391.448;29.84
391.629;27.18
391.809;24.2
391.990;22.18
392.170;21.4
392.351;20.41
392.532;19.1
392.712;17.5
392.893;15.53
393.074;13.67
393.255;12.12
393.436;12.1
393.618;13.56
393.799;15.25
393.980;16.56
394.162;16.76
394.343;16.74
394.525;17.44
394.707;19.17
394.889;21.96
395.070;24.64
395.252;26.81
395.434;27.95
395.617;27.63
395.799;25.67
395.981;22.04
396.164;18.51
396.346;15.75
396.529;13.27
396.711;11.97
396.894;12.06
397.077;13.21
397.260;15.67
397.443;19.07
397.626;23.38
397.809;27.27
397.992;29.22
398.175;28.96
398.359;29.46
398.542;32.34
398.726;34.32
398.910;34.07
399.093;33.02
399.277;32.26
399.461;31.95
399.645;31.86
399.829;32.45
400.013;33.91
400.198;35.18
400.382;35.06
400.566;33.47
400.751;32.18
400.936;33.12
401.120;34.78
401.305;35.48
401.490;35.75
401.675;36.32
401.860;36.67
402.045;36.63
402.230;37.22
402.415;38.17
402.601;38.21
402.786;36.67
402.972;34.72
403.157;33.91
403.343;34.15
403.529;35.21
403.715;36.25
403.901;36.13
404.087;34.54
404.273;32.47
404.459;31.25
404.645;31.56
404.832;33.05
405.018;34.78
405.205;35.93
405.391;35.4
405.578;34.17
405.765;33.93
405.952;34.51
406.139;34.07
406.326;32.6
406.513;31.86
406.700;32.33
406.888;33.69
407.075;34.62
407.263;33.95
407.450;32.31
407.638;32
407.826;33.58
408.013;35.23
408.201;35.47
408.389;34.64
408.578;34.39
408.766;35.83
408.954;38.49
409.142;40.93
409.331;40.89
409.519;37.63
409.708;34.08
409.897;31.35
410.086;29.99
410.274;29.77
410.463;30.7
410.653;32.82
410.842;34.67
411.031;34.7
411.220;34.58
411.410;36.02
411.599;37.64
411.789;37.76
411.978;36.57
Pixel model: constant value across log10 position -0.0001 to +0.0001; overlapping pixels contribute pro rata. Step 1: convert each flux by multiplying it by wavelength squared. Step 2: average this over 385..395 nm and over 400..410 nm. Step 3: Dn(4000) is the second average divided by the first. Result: 1.80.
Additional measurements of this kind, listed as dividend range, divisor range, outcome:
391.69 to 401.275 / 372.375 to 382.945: 1.29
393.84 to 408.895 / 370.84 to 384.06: 1.69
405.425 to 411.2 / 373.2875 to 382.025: 1.95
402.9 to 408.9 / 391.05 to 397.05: 1.82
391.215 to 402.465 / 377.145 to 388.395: 1.37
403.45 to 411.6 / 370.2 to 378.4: 1.93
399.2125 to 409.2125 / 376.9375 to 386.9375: 1.94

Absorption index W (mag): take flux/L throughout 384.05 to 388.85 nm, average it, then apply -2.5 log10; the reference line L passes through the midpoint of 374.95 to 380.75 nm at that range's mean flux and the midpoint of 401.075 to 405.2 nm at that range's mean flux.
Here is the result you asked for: 0.31 mag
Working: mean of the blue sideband 21.8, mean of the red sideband 35.2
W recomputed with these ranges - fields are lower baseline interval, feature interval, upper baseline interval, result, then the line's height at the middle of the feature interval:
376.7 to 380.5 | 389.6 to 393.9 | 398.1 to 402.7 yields 0.326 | 29.6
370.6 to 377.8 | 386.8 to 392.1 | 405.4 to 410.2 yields 0.139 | 26.9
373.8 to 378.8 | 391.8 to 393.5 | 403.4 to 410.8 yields 0.491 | 27.7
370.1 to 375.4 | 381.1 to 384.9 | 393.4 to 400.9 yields 0.272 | 22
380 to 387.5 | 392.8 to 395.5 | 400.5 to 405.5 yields 0.477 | 27.7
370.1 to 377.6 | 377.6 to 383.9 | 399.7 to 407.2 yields 0.170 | 23.8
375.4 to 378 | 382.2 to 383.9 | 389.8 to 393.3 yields 0.421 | 22.4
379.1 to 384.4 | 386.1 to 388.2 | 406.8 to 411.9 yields 0.097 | 22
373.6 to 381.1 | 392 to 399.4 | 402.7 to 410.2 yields 0.357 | 29.4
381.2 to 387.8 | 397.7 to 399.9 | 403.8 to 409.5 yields -0.093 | 28.8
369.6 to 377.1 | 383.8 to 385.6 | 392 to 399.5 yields 0.152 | 21.1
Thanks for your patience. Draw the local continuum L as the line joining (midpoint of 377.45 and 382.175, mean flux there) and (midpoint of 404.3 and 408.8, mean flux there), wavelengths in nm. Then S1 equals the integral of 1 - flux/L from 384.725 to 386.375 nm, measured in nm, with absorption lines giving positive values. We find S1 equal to 0.337 nm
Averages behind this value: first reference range 22.2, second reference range 33.8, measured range 19.6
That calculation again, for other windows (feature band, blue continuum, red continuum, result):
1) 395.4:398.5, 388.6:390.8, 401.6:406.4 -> 0.87 nm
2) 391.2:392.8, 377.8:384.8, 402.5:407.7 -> 0.16 nm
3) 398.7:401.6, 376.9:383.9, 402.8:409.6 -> -0.22 nm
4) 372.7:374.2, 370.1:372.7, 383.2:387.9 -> 0.30 nm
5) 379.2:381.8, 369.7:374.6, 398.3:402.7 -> 0.32 nm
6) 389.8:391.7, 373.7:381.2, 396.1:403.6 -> -0.03 nm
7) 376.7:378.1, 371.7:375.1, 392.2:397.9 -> -0.39 nm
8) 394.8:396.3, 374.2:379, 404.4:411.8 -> 0.25 nm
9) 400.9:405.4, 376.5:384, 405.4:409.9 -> -0.38 nm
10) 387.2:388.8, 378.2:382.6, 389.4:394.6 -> 0.02 nm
